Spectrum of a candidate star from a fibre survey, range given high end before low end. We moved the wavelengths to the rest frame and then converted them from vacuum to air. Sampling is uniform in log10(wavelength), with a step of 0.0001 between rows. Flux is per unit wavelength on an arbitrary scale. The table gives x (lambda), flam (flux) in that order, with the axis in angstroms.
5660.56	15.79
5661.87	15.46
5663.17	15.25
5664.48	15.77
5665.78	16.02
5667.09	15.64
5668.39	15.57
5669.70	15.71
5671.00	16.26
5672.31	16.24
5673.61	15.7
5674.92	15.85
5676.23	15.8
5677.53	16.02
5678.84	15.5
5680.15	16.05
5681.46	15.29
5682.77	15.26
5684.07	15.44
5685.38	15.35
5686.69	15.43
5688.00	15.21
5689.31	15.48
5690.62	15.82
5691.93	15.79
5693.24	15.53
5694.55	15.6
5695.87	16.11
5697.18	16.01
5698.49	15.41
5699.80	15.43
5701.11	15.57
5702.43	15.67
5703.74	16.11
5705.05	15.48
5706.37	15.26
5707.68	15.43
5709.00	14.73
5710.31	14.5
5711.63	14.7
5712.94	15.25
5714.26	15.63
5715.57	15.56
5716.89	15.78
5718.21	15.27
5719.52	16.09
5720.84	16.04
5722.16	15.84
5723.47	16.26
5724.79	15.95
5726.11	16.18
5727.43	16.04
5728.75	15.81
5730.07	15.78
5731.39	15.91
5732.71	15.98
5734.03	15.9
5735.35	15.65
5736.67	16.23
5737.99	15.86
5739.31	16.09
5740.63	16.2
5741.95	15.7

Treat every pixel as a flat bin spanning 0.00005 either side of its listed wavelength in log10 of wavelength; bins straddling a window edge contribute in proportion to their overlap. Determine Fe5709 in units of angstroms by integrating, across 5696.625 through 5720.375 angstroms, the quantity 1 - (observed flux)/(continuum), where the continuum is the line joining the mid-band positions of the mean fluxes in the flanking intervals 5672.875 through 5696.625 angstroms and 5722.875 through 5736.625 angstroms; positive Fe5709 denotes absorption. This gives 0.5 angstroms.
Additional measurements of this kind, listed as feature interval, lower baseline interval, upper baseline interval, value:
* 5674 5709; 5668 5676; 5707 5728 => 0.35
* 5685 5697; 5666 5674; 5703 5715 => -0.06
